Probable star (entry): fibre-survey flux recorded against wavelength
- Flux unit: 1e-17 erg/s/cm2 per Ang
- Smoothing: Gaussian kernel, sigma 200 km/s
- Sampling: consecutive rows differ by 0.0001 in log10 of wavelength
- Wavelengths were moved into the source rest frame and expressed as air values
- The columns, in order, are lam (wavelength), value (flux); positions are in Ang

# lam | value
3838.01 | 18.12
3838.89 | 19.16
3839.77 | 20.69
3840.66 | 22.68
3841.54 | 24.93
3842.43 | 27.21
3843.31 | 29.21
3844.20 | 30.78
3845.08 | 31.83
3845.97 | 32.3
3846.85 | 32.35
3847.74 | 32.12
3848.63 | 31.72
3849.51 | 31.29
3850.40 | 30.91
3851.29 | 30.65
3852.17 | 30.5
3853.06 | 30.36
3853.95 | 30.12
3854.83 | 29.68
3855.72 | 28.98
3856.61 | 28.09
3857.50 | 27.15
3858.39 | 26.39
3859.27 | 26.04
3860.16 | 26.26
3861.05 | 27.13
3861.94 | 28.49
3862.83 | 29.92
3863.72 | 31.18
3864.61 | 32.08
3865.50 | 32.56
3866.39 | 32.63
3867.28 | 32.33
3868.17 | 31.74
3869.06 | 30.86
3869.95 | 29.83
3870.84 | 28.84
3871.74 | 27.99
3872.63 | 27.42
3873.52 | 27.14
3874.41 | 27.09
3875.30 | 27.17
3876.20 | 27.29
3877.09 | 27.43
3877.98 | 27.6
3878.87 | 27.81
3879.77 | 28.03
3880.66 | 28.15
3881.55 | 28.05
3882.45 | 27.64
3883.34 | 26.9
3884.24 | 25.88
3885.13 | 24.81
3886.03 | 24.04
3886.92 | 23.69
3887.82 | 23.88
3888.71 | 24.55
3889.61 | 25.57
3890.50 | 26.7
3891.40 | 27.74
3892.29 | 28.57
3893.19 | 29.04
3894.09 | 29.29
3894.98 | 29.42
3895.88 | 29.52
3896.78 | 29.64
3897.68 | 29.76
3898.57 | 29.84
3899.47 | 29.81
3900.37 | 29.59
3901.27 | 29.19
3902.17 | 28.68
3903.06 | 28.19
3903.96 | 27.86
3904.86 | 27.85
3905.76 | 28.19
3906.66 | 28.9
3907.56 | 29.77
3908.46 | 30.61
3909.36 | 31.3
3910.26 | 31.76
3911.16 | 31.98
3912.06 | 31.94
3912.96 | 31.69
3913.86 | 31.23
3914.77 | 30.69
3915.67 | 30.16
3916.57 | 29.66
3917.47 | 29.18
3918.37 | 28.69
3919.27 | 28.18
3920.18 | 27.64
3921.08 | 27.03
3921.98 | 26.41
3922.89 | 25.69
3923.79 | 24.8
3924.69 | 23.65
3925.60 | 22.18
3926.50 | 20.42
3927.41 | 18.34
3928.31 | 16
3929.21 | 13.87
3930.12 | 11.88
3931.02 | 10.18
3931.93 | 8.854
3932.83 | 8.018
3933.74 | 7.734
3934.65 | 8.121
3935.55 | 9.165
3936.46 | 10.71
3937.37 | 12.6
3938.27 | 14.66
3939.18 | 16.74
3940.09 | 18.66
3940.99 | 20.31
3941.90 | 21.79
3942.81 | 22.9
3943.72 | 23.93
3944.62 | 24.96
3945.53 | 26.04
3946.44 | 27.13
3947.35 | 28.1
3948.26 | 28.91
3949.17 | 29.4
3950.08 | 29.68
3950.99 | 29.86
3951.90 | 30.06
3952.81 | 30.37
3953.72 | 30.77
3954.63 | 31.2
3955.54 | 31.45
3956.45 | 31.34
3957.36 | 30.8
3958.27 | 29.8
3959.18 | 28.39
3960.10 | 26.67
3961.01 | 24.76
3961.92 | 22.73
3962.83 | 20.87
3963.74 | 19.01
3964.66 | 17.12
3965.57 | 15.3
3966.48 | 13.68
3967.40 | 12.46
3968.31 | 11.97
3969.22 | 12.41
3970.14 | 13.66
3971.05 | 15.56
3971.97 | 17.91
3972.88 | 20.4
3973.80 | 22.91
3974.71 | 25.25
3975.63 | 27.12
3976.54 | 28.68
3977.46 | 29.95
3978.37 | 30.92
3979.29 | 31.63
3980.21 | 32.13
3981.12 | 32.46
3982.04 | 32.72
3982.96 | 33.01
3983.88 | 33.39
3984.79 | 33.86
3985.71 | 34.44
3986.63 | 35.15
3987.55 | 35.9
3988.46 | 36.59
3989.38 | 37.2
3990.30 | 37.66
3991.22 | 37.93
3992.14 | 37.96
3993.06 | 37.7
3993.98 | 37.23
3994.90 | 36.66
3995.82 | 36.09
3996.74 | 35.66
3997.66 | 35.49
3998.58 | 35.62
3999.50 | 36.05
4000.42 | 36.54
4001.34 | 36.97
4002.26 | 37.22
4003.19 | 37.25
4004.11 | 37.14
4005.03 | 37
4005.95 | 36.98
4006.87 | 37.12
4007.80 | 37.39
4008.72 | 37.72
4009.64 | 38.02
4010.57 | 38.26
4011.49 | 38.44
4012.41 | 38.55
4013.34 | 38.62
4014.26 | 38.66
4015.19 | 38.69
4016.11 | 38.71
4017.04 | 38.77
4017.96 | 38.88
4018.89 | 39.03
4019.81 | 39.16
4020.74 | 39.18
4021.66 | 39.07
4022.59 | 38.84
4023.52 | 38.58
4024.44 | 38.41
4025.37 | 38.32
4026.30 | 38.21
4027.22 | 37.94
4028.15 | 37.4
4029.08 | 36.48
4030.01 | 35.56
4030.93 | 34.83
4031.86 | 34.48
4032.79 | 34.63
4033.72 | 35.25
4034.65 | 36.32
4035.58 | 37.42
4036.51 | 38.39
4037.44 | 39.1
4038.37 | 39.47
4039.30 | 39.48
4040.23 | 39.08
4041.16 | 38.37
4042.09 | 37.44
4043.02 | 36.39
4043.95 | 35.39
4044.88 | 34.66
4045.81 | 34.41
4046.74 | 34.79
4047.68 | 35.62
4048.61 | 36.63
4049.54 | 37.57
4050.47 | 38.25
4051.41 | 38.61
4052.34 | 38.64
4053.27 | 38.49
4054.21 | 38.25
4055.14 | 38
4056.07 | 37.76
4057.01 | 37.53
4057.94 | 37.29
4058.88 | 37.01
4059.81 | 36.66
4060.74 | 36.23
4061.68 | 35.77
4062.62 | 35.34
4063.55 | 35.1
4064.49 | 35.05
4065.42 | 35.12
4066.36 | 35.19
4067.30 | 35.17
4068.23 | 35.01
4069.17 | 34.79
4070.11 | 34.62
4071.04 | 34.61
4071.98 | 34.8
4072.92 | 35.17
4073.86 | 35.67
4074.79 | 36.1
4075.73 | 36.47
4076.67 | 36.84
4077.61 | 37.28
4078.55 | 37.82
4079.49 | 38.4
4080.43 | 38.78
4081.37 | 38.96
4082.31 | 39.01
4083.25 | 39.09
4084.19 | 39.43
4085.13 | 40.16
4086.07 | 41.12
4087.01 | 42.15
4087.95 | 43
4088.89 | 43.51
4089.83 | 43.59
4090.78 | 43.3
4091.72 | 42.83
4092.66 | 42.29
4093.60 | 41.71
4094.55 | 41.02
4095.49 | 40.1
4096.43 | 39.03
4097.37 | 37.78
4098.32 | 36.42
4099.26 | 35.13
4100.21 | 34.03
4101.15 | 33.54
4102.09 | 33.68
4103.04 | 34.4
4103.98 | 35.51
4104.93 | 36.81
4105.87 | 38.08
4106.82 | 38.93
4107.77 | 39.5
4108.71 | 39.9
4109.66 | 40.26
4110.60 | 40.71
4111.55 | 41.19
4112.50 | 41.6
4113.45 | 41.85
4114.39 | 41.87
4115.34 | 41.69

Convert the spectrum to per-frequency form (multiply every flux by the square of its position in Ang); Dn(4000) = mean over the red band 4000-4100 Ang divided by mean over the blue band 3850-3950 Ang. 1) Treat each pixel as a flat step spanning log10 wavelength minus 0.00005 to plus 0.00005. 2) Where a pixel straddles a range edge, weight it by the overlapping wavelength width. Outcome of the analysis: 1.6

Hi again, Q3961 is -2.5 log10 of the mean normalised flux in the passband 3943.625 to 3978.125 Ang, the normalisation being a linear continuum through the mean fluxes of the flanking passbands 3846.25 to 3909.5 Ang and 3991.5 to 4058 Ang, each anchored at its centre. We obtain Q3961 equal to 0.351 mag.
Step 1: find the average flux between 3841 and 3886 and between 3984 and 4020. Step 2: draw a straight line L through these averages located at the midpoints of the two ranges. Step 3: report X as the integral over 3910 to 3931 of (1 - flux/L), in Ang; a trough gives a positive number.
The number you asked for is 4.48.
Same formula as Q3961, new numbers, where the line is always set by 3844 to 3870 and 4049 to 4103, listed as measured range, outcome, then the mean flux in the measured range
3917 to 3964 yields 0.42 mag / 22.5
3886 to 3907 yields 0.13 mag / 28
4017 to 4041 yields -0.05 mag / 37.8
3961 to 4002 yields 0.20 mag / 28.7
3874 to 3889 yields 0.17 mag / 26.5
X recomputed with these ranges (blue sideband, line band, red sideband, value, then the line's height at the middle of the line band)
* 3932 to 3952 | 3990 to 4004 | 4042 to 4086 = -4.7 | 27.6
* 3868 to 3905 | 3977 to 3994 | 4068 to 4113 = -0.8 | 33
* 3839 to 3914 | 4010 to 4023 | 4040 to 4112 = -1.4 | 35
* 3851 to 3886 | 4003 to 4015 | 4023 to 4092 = -0.9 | 35.2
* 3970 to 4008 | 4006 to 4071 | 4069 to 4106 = -3.0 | 35.6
